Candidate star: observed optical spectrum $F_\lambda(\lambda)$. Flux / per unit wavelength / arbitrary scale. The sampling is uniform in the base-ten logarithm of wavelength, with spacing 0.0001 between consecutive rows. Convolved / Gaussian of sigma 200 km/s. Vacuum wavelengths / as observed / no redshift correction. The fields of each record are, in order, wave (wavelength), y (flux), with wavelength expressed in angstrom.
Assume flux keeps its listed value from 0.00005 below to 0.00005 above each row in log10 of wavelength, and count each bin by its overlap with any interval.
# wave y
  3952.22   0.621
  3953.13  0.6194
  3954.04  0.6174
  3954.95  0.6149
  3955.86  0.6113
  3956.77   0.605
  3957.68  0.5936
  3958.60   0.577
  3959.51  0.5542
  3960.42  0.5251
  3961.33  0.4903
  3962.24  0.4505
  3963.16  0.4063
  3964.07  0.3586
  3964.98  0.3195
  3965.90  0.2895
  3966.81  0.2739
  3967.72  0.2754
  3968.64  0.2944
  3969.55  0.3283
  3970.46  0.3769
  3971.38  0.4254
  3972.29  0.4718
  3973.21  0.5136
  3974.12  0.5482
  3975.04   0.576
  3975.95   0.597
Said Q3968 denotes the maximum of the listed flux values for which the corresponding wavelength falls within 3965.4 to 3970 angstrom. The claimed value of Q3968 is 0.3283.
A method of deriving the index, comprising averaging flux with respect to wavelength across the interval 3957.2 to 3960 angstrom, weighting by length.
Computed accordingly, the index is 0.574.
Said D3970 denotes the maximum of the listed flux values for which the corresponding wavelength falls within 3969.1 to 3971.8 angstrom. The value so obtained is 0.4254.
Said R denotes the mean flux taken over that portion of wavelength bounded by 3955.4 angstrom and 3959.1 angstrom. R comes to 0.596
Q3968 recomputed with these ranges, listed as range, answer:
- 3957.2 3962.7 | 0.5936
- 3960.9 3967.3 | 0.4903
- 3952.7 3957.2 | 0.6194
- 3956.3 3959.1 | 0.605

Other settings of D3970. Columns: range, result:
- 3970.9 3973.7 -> 0.5136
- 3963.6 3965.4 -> 0.3586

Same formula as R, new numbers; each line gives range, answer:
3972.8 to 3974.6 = 0.532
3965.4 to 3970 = 0.292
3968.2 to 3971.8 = 0.356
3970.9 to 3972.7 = 0.447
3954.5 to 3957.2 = 0.611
